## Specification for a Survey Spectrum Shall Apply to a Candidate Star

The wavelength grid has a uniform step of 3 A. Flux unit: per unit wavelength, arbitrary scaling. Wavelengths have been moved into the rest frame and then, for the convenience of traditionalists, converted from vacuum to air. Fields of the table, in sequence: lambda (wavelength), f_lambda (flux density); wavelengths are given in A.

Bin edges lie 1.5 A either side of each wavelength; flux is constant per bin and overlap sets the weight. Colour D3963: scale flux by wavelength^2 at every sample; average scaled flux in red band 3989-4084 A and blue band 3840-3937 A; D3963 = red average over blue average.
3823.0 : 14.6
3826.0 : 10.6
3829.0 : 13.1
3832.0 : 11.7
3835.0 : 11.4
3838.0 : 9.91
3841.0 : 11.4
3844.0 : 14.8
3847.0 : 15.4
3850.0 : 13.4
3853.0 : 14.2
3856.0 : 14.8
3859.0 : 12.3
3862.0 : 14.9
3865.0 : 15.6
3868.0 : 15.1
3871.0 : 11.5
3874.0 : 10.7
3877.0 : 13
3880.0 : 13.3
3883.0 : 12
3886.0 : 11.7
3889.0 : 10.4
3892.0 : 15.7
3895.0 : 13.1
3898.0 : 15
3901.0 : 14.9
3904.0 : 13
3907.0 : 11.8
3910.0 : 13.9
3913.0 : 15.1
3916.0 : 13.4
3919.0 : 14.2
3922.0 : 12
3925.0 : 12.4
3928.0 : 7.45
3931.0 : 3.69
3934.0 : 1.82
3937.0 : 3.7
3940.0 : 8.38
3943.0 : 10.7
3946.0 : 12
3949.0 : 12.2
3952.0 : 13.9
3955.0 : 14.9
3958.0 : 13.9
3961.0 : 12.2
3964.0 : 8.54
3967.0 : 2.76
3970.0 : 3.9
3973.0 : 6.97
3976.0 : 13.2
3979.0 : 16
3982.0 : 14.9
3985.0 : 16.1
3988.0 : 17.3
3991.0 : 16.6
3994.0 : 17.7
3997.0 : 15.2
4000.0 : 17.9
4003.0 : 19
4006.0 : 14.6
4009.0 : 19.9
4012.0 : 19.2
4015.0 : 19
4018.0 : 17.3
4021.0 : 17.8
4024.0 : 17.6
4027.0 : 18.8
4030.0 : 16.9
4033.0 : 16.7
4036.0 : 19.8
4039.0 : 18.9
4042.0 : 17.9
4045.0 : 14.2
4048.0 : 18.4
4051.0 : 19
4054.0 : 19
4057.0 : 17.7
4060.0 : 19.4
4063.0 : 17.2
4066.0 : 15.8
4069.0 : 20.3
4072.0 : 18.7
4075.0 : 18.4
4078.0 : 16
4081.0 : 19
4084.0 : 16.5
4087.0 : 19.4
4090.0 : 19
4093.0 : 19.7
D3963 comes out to 1.55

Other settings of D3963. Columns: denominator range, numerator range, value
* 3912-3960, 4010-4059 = 1.79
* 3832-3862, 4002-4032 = 1.50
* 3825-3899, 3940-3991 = 0.96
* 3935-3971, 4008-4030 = 1.95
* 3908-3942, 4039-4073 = 1.99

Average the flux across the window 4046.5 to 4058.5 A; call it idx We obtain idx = 18.5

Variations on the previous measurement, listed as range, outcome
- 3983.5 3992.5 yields 16.7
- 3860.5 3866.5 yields 15.2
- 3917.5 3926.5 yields 12.9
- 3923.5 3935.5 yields 6.34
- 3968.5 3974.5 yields 5.43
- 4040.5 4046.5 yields 16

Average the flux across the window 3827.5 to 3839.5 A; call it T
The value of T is 11.5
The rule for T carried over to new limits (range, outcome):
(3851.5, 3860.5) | 13.8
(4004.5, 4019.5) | 18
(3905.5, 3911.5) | 12.9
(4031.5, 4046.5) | 17.5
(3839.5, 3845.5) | 13.1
